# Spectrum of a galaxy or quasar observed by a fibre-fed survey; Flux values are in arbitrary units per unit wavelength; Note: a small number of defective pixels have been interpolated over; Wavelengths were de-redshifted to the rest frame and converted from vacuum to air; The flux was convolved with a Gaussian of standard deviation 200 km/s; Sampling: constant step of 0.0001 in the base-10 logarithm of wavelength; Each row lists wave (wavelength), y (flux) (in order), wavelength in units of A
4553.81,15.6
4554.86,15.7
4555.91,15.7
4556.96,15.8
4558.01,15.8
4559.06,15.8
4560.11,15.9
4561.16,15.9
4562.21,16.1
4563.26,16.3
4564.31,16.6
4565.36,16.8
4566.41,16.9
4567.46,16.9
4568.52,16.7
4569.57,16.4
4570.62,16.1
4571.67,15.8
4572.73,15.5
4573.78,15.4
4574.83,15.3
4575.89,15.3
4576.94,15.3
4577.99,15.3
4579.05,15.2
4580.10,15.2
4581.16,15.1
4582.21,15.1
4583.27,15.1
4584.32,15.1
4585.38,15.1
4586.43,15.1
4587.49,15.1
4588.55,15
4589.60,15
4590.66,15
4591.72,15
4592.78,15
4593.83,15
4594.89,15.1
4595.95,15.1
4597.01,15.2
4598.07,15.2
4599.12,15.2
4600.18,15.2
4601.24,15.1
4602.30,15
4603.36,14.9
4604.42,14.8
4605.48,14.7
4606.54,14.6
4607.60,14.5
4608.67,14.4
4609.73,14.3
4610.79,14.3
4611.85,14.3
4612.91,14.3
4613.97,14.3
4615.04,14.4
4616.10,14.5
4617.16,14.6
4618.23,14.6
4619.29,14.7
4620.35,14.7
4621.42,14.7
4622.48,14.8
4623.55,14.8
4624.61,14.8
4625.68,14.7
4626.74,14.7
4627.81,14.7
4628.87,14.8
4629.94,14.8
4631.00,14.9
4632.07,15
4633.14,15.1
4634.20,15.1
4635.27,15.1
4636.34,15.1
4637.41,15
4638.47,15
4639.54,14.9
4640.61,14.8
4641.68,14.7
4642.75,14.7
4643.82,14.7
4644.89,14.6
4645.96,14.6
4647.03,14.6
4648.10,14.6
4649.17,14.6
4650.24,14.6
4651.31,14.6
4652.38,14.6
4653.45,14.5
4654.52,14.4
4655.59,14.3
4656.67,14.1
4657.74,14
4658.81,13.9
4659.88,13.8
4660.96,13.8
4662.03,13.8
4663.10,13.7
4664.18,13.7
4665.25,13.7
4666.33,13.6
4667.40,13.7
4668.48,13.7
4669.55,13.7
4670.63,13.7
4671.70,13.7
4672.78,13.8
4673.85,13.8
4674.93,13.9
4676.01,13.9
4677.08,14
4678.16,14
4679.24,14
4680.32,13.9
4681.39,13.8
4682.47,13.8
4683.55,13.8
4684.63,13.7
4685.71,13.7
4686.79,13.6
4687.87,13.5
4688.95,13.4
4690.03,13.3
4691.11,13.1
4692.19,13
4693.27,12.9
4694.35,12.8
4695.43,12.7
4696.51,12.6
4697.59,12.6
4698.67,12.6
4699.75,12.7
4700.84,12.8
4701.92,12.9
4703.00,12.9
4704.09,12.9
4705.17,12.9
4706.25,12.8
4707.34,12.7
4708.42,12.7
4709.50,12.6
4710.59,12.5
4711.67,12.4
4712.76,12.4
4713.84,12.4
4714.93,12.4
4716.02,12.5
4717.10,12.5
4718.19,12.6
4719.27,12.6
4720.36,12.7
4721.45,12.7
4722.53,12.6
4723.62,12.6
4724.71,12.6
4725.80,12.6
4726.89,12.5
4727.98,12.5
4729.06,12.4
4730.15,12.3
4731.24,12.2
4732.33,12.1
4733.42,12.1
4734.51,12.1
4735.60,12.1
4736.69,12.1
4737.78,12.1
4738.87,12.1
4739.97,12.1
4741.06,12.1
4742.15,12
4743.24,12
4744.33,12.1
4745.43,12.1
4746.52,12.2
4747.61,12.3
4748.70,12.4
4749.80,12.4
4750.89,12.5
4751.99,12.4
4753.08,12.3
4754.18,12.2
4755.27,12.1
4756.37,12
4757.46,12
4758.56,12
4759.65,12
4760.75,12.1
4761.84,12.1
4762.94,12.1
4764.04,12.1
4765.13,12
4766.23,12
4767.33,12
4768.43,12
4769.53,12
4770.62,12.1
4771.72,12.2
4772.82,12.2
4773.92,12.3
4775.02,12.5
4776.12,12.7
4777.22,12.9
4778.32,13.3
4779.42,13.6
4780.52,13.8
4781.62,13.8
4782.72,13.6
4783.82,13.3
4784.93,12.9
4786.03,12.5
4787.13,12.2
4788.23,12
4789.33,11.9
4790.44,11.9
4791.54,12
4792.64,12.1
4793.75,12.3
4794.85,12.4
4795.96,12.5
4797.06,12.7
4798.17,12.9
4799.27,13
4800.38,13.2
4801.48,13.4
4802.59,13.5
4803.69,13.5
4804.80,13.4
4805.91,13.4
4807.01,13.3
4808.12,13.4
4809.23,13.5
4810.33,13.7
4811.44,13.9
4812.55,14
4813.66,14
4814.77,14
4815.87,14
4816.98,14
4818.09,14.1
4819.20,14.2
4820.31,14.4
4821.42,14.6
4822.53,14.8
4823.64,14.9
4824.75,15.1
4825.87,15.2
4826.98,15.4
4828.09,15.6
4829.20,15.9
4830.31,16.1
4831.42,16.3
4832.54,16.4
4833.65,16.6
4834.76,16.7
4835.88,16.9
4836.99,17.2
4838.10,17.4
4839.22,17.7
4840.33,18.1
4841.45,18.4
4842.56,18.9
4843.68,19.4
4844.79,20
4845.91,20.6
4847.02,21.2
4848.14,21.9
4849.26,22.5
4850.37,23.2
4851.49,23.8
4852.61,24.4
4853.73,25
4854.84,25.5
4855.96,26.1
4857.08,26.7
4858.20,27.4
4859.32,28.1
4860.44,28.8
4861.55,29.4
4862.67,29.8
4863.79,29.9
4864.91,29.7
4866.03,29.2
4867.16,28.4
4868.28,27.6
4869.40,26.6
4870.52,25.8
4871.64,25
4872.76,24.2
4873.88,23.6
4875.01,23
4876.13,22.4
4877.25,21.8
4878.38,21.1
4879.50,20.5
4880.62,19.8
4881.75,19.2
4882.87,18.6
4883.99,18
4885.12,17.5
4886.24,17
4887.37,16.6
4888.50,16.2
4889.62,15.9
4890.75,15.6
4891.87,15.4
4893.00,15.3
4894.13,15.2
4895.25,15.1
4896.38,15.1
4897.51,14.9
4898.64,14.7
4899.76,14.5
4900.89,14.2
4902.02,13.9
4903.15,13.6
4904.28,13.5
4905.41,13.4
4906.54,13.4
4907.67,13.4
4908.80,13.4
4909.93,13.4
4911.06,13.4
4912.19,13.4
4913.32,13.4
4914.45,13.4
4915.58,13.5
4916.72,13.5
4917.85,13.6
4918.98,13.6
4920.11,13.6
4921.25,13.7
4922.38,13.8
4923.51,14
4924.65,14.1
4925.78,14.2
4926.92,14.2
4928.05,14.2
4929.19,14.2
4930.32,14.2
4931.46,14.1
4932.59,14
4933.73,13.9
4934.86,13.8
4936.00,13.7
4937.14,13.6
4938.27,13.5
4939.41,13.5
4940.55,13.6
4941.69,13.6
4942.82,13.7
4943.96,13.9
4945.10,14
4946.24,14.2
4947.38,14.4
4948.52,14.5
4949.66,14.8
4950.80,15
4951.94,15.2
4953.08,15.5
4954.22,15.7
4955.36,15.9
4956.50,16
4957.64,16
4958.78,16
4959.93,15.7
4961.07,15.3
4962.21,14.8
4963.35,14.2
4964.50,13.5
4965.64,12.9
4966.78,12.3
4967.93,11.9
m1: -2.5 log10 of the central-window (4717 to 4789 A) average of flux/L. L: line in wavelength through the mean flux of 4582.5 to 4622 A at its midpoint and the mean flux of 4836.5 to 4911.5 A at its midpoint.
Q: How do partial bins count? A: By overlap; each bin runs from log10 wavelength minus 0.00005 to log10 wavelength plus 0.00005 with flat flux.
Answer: 0.40 mag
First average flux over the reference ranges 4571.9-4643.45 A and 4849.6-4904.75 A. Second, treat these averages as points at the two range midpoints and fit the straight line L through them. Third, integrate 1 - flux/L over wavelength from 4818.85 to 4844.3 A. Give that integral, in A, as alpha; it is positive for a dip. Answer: 4.9 A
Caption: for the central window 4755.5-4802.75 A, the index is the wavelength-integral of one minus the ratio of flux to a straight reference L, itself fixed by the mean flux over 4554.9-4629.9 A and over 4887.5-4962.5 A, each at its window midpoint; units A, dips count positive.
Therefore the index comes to 7.10 A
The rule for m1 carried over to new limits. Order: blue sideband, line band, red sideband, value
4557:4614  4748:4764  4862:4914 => 0.380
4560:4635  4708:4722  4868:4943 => 0.229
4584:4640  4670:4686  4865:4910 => 0.140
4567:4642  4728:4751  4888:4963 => 0.205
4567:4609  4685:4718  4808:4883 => 0.334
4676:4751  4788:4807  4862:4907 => 0.256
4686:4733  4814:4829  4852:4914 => 0.191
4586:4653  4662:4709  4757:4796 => 0.034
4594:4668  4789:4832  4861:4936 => 0.196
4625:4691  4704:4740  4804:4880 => 0.286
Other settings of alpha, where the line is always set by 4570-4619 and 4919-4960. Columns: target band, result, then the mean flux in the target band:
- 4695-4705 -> 1.38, 12.8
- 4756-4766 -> 1.80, 12.1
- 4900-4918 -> 1.09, 13.5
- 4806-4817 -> 0.63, 13.8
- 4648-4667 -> 0.96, 14.1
